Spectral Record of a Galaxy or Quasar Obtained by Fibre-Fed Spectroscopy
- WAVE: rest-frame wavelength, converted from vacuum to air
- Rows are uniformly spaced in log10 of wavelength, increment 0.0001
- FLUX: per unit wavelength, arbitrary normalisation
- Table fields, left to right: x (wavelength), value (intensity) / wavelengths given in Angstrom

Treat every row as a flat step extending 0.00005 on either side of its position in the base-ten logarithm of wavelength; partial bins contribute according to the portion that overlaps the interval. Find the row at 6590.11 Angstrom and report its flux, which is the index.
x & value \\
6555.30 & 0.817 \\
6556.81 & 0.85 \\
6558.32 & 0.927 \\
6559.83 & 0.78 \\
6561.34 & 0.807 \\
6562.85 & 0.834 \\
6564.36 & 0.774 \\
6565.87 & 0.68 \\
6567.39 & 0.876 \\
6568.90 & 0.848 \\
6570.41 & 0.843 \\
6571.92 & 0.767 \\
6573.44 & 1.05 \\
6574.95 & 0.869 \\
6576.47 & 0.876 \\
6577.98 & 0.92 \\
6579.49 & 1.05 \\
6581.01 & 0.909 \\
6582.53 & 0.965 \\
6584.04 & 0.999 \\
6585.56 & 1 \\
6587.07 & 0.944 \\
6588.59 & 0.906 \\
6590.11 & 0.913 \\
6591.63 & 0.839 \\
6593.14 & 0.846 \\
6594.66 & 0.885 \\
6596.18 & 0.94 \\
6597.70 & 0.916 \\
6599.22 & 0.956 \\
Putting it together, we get 0.913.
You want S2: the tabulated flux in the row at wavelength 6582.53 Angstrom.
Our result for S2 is 0.965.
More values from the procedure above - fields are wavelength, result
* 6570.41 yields 0.843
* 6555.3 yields 0.817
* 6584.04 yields 0.999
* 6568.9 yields 0.848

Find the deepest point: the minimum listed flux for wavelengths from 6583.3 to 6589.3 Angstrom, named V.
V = 0.906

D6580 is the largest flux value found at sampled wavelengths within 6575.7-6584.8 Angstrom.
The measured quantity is 1.05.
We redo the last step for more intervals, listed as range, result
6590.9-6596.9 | 0.94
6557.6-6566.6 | 0.927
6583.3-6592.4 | 1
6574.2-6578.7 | 0.92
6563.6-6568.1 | 0.876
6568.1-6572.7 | 0.848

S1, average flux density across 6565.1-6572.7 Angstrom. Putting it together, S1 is 0.803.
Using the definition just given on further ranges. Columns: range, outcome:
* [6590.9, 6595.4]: 0.858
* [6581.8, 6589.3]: 0.964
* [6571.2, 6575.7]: 0.896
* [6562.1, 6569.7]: 0.803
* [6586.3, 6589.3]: 0.927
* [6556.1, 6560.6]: 0.852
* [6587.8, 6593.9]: 0.876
